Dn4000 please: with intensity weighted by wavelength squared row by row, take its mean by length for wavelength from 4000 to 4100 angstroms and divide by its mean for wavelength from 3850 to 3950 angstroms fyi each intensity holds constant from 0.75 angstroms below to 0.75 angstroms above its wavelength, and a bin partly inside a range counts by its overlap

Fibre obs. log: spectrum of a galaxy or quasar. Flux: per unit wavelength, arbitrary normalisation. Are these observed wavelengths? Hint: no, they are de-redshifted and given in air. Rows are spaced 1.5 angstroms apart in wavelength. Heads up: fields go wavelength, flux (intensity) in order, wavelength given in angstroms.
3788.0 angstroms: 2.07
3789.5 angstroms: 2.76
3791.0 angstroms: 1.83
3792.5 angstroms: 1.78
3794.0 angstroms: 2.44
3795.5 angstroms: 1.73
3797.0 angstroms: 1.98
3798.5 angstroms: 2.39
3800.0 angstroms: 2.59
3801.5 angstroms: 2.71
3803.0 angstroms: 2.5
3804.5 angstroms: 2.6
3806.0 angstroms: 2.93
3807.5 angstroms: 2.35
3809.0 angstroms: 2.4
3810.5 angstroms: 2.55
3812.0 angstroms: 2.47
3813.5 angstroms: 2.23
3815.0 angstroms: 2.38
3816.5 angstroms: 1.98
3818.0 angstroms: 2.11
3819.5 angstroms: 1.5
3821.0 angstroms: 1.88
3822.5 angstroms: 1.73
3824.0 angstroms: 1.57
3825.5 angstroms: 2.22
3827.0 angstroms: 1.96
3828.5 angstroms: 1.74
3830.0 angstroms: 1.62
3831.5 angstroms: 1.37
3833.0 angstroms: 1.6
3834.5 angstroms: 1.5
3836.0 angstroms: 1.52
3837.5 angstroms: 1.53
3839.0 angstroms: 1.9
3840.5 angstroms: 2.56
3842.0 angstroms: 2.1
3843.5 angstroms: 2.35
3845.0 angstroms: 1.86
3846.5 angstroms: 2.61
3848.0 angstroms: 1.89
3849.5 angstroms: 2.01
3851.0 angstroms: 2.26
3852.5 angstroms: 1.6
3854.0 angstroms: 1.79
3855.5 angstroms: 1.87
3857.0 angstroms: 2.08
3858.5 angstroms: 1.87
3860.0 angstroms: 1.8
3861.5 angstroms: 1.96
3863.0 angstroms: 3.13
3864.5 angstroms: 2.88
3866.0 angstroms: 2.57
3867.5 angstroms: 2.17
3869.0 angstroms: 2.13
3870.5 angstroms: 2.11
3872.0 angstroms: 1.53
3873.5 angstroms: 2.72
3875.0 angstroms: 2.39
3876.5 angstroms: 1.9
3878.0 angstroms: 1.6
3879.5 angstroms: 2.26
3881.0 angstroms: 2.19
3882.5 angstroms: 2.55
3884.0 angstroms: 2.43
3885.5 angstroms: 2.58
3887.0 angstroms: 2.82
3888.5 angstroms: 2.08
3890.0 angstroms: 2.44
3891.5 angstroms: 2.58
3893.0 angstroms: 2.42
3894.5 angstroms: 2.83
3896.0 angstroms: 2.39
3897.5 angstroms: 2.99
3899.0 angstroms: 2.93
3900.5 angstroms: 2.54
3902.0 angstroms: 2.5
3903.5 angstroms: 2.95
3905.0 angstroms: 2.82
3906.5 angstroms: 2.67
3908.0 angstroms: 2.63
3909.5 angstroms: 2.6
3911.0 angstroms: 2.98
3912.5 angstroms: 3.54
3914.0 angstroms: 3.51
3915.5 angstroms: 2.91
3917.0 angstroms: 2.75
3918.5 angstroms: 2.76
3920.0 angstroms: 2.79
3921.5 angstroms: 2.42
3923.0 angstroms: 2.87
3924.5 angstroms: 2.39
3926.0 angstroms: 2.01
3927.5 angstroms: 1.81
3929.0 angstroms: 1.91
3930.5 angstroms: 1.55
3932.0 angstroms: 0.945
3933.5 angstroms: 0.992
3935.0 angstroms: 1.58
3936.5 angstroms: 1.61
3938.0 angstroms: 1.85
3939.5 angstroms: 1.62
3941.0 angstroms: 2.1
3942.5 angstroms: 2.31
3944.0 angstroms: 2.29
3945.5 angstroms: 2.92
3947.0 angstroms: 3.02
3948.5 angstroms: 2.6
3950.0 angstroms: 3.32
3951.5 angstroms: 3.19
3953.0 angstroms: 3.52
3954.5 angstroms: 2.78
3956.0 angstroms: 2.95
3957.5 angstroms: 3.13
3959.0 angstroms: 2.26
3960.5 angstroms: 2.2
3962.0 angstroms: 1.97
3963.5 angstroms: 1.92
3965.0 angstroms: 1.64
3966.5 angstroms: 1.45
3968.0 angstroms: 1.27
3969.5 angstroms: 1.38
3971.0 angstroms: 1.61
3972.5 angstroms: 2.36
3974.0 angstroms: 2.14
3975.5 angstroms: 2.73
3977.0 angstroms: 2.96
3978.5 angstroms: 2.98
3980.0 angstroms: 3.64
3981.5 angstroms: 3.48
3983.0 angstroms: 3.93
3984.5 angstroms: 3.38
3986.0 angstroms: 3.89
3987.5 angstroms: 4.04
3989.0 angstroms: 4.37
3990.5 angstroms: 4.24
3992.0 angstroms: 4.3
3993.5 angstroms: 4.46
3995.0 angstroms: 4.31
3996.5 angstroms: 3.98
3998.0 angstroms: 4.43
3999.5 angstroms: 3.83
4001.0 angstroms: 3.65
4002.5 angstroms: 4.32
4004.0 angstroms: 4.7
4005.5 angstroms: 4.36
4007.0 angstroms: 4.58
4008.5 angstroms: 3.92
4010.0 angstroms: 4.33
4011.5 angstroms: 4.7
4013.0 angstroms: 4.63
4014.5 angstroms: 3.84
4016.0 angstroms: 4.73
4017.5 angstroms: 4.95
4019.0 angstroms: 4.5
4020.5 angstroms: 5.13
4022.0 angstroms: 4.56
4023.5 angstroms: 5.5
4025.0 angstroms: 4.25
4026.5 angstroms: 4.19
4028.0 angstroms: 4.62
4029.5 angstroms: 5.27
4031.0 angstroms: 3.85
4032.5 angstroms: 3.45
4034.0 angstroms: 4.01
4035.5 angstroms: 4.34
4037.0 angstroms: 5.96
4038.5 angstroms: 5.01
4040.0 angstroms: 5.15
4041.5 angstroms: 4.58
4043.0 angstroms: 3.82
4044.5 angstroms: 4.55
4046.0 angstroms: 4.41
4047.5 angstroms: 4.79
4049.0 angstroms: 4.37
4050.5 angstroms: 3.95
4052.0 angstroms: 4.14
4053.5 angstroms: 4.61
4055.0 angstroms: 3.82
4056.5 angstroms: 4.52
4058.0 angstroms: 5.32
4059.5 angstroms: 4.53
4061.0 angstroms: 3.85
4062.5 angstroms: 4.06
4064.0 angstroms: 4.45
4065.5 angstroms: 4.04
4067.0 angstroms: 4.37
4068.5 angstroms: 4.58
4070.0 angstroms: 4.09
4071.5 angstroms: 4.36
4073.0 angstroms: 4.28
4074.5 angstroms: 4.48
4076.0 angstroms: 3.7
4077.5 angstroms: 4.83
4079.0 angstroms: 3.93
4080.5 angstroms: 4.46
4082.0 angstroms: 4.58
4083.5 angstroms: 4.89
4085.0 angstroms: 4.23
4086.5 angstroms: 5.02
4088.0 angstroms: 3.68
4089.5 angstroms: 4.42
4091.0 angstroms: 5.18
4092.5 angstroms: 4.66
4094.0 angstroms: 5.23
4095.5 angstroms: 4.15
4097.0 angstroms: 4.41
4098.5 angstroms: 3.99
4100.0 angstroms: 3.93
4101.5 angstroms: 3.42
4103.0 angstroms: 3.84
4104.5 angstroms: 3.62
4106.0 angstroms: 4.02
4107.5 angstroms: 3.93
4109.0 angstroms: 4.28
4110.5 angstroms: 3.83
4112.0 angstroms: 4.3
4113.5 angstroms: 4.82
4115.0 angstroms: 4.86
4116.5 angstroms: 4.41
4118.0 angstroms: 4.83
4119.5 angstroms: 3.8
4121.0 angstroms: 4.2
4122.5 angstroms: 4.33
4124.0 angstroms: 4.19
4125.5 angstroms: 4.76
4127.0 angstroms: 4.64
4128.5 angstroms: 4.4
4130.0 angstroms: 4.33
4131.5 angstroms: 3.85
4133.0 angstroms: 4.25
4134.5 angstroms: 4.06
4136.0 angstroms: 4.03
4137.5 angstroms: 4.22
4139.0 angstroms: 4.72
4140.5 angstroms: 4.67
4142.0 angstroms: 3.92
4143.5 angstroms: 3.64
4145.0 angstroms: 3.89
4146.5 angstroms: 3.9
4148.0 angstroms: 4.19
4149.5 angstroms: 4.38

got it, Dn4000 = 2.04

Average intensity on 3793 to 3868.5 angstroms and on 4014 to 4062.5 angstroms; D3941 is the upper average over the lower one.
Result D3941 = 2.14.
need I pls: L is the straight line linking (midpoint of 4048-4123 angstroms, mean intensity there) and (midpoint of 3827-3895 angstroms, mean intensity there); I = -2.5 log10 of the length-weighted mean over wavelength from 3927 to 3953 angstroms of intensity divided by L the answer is 0.34 mag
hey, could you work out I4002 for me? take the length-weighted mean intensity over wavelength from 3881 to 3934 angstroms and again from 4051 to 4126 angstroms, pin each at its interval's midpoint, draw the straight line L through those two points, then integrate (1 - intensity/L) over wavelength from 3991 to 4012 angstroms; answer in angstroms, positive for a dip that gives -4.98 angstroms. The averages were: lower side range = 2.51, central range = 4.27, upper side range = 4.32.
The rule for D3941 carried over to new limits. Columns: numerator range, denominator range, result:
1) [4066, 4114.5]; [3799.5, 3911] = 1.92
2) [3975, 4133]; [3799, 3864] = 2.07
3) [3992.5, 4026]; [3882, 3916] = 1.63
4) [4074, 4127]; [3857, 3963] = 1.78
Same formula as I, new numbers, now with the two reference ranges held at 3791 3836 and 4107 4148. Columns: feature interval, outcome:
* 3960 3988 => 0.244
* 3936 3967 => 0.245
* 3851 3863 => 0.215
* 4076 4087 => -0.142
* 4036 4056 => -0.226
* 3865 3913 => 0.052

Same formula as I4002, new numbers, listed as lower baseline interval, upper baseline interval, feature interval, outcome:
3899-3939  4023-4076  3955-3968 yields 3.8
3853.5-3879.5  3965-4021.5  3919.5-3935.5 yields 5.3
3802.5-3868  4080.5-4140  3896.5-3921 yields -1.7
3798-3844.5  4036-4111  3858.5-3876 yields 1.5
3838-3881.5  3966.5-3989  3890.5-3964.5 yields 1.2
